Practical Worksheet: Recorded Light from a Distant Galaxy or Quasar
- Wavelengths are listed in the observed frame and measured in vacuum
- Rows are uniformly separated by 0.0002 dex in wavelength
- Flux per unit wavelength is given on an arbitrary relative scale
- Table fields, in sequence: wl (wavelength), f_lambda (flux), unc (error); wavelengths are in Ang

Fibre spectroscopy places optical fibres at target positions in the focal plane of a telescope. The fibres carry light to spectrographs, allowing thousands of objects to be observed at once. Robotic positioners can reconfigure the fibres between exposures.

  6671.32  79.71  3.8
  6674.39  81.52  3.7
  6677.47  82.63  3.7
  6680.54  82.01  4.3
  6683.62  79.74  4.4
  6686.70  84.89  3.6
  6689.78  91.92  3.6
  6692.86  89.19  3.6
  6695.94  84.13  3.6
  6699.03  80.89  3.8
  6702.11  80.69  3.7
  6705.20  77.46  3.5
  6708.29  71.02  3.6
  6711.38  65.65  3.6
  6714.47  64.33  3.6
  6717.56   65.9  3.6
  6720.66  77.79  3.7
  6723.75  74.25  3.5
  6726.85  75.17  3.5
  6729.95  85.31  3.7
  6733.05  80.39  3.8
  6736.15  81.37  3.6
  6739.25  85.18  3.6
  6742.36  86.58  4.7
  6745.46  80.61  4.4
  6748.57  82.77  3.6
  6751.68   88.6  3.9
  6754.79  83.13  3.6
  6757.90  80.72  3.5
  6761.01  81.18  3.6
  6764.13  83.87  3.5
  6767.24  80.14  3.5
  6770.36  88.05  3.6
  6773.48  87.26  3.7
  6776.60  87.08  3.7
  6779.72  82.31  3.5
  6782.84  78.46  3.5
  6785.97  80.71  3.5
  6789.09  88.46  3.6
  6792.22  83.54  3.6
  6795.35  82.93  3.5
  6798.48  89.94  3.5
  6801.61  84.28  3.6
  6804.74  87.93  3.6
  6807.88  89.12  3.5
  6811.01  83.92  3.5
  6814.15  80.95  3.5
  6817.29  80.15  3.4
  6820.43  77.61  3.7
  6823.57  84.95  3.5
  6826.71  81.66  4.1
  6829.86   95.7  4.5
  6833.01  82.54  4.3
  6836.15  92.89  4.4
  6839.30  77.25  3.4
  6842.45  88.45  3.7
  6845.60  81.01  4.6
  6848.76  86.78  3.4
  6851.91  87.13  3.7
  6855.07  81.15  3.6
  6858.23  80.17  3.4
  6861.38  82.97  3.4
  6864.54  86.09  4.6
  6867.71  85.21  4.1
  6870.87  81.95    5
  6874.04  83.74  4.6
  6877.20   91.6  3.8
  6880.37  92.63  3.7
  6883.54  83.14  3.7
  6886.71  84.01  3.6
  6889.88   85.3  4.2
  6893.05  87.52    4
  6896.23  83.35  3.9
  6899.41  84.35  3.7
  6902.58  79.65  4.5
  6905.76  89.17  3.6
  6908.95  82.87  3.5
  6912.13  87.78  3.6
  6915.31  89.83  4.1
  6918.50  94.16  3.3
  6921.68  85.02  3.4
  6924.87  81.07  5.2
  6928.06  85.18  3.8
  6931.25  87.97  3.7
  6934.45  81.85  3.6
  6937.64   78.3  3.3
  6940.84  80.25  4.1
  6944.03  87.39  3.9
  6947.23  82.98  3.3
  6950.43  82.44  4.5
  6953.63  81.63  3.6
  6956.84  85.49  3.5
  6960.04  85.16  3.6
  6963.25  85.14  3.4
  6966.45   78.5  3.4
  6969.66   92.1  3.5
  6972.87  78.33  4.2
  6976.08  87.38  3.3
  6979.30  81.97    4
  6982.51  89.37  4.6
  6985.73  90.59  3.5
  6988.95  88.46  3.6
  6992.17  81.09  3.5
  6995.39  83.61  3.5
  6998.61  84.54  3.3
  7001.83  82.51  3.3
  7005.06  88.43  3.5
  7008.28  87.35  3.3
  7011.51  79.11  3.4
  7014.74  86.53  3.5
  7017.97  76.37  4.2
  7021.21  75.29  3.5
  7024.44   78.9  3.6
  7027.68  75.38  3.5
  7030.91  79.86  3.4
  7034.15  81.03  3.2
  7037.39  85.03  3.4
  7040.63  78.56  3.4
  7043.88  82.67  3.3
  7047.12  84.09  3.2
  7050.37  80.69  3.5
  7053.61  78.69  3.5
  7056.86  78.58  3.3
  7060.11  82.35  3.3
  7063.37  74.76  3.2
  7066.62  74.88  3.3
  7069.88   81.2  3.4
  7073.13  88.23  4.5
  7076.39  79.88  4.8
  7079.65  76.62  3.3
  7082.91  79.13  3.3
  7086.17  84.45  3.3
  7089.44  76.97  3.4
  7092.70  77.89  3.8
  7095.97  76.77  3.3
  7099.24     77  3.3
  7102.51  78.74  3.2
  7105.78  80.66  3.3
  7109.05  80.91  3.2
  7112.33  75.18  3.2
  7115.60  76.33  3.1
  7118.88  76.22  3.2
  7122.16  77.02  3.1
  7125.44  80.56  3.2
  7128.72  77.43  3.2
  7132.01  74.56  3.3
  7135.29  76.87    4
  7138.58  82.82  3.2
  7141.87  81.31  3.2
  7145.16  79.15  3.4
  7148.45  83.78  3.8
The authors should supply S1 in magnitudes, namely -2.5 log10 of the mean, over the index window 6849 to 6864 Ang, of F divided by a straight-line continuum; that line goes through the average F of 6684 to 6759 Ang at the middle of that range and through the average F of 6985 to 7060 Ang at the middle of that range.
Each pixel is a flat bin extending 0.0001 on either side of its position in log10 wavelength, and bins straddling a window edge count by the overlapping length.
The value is -0.03 mag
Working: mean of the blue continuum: 79.9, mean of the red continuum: 82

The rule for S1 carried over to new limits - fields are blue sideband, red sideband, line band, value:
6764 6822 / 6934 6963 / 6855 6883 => -0.02 mag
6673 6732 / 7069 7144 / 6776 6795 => -0.06 mag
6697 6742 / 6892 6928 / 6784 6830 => -0.05 mag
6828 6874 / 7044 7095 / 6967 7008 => -0.05 mag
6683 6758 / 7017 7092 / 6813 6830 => -0.04 mag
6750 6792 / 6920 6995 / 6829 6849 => -0.03 mag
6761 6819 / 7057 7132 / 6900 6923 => -0.06 mag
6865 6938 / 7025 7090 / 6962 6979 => -0.01 mag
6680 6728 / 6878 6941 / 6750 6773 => -0.05 mag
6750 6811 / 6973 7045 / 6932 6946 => 0.01 mag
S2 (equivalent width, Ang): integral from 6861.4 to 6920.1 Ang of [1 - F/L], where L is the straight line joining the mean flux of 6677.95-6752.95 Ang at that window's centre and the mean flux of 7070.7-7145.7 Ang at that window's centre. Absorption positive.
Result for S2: -4.97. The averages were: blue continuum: 79.8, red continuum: 78.9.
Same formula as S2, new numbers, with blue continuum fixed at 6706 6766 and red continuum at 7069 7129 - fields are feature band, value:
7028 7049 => -0.7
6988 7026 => -1.8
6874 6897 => -2.3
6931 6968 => -1.9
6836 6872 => -2.4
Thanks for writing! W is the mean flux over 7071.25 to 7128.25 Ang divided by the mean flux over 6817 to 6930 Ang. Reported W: 0.9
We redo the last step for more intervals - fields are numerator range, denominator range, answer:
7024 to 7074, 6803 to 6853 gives 0.95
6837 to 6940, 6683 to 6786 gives 1.05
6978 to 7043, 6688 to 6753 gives 1.04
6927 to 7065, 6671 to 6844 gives 1.01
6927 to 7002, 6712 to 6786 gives 1.04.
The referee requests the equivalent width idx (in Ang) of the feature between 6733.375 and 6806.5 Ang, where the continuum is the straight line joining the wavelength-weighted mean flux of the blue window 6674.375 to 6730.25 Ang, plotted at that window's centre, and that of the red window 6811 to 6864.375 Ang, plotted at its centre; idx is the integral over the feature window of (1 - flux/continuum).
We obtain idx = -2.6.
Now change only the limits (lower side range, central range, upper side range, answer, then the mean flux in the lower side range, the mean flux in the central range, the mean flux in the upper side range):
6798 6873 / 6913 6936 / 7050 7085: -1.1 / 84.5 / 86.5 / 79.6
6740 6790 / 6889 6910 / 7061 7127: -0.8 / 83.7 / 84.6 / 78.7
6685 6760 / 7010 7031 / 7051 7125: 0.1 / 79.9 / 78.7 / 78.8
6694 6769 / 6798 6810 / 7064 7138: -1.3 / 79.1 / 87.5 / 78.5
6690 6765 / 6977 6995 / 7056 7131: -1.6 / 79.6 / 86.1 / 78.7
